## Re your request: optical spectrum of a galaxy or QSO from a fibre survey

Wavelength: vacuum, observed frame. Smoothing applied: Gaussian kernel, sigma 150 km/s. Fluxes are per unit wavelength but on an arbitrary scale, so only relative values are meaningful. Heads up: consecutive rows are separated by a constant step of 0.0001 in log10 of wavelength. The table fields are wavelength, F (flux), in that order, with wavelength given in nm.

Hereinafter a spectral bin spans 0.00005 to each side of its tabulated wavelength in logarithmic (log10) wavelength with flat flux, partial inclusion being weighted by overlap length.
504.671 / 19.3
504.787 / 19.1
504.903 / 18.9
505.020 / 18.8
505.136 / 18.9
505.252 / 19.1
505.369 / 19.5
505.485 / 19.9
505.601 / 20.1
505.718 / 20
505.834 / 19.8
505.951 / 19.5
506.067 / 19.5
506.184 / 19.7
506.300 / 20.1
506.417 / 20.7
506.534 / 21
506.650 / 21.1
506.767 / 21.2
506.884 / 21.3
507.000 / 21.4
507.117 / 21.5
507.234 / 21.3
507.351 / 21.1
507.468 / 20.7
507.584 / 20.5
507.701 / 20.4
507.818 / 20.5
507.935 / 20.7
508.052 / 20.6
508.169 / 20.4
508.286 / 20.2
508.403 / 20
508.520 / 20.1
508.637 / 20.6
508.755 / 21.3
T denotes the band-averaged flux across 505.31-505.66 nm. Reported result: 19.8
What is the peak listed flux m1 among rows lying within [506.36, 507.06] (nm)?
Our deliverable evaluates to 21.4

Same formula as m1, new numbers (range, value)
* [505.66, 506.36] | 20.1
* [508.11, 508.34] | 20.4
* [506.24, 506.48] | 20.7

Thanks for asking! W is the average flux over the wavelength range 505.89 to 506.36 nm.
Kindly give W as 19.7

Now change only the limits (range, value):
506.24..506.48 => 20.4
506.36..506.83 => 21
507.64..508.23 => 20.5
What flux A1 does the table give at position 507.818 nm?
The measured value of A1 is 20.5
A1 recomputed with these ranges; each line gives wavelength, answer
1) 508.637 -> 20.6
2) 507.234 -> 21.3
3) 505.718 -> 20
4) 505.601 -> 20.1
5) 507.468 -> 20.7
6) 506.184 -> 19.7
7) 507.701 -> 20.4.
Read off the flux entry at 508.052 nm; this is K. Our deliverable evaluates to 20.6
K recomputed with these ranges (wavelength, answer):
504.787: 19.1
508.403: 20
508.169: 20.4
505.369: 19.5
